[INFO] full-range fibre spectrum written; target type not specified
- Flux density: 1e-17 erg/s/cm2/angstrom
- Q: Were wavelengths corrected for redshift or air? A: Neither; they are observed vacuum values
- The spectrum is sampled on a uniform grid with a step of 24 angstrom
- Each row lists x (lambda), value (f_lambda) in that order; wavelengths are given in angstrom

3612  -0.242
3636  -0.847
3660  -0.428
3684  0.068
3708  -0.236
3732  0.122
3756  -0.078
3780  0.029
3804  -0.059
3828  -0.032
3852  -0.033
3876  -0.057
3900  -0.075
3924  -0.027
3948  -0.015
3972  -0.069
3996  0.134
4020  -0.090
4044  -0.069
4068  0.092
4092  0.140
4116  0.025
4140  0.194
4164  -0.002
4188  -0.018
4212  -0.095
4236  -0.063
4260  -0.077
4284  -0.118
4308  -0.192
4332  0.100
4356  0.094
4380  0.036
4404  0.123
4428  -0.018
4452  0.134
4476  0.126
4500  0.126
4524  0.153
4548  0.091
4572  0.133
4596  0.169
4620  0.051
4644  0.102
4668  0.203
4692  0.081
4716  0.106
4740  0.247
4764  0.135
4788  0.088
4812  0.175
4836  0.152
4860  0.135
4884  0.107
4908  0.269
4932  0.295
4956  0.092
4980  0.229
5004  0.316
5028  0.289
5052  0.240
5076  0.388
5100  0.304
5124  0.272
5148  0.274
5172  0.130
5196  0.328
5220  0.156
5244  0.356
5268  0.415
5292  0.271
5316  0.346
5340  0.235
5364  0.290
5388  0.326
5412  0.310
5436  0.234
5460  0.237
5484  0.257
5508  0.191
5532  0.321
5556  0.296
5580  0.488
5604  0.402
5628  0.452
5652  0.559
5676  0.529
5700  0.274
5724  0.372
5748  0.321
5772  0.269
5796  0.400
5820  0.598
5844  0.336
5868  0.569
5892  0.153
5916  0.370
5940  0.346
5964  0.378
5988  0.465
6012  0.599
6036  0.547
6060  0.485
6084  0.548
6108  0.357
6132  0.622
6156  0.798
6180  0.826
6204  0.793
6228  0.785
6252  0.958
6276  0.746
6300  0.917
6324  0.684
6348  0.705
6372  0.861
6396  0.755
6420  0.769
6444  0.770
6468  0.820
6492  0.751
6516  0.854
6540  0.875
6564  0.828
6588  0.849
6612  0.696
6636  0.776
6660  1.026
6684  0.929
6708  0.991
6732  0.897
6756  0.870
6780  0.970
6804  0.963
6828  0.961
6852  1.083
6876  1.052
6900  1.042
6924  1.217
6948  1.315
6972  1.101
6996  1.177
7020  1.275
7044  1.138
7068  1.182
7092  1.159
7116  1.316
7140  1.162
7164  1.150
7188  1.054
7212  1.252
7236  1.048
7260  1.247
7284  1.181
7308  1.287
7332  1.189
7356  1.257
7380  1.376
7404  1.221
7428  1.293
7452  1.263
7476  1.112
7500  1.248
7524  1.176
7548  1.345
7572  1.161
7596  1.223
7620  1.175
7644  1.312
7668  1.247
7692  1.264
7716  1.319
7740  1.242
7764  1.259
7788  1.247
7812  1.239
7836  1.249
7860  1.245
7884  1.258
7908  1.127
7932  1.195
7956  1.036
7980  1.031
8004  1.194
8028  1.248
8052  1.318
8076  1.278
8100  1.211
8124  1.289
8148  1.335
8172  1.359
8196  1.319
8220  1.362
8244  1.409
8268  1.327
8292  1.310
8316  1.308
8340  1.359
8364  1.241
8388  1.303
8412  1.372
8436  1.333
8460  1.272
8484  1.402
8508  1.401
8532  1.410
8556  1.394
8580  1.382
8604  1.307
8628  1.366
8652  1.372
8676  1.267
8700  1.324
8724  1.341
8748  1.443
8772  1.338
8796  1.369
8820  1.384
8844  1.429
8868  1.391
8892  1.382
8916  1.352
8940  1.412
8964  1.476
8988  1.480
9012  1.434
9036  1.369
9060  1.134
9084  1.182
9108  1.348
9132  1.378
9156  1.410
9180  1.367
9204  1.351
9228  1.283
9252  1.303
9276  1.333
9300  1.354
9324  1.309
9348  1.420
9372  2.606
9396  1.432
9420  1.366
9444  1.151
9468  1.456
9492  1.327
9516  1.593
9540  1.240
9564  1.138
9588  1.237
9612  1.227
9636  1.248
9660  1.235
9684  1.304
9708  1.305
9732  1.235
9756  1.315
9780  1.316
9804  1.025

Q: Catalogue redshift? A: 0.539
